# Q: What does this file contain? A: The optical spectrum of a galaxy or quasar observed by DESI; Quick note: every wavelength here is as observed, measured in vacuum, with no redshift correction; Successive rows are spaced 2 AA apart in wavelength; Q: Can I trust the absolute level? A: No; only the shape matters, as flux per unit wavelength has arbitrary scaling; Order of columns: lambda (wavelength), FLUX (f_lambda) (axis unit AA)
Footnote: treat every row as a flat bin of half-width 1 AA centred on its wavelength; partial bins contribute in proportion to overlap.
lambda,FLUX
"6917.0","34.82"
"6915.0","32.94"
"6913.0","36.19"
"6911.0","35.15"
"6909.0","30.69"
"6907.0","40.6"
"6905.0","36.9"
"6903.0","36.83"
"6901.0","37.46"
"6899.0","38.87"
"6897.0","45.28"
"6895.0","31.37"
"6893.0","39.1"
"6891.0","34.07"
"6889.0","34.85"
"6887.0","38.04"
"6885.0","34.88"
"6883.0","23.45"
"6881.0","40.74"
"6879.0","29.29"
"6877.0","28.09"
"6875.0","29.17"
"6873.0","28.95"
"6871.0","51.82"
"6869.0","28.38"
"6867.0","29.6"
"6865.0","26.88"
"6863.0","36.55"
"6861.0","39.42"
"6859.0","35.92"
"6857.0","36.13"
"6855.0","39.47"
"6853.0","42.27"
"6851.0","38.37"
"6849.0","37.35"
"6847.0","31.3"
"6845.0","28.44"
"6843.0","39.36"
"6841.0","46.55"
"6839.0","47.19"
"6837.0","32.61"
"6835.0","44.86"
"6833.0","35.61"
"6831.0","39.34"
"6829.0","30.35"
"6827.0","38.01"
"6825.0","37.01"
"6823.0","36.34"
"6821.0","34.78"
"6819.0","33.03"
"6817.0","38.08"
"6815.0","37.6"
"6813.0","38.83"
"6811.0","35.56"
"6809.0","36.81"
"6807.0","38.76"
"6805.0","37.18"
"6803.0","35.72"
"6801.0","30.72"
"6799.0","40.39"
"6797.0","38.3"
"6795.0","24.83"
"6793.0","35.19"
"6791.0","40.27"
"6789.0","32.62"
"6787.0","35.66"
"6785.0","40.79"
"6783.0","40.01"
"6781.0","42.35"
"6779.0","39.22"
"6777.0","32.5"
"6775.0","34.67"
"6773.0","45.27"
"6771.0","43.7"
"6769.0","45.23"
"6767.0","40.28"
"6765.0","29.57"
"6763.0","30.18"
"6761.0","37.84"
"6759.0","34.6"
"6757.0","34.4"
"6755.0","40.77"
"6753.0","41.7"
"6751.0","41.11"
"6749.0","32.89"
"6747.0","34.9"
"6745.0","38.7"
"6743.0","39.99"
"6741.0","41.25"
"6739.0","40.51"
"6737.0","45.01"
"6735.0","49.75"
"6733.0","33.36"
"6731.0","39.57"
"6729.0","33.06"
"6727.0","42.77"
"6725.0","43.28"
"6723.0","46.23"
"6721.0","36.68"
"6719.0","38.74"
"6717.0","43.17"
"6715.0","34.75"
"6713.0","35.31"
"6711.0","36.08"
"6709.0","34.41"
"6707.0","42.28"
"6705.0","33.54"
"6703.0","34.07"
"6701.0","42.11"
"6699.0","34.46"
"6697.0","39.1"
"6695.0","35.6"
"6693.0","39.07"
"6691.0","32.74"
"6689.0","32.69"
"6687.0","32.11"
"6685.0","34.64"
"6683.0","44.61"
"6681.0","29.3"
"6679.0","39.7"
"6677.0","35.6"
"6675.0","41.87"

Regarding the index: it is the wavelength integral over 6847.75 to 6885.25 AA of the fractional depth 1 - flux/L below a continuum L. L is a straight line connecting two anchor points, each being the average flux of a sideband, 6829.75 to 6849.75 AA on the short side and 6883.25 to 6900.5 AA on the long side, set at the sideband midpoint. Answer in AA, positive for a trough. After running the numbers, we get 2.8 AA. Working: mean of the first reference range 38.2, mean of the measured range 34.5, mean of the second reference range 36.5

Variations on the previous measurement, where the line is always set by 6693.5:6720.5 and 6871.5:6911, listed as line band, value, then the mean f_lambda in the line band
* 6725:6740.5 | -1.63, 40.8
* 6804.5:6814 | -0.40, 37.4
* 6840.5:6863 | -1.30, 37.4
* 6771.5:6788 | -1.20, 39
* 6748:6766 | 0.35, 35.9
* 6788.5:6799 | 0.36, 34.9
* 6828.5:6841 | -1.30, 39.3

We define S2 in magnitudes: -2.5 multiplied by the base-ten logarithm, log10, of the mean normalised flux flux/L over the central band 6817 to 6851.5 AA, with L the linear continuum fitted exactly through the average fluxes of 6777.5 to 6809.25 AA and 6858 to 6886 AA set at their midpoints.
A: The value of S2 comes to -0.07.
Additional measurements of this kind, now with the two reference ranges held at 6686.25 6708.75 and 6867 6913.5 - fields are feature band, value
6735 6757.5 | -0.112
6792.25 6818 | -0.014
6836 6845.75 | -0.109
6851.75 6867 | -0.029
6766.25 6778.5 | -0.129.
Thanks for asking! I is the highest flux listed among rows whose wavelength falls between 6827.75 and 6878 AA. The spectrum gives 51.82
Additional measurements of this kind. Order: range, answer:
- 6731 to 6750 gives 49.75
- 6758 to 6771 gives 45.23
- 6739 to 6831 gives 45.27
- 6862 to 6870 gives 36.55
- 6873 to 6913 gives 45.28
